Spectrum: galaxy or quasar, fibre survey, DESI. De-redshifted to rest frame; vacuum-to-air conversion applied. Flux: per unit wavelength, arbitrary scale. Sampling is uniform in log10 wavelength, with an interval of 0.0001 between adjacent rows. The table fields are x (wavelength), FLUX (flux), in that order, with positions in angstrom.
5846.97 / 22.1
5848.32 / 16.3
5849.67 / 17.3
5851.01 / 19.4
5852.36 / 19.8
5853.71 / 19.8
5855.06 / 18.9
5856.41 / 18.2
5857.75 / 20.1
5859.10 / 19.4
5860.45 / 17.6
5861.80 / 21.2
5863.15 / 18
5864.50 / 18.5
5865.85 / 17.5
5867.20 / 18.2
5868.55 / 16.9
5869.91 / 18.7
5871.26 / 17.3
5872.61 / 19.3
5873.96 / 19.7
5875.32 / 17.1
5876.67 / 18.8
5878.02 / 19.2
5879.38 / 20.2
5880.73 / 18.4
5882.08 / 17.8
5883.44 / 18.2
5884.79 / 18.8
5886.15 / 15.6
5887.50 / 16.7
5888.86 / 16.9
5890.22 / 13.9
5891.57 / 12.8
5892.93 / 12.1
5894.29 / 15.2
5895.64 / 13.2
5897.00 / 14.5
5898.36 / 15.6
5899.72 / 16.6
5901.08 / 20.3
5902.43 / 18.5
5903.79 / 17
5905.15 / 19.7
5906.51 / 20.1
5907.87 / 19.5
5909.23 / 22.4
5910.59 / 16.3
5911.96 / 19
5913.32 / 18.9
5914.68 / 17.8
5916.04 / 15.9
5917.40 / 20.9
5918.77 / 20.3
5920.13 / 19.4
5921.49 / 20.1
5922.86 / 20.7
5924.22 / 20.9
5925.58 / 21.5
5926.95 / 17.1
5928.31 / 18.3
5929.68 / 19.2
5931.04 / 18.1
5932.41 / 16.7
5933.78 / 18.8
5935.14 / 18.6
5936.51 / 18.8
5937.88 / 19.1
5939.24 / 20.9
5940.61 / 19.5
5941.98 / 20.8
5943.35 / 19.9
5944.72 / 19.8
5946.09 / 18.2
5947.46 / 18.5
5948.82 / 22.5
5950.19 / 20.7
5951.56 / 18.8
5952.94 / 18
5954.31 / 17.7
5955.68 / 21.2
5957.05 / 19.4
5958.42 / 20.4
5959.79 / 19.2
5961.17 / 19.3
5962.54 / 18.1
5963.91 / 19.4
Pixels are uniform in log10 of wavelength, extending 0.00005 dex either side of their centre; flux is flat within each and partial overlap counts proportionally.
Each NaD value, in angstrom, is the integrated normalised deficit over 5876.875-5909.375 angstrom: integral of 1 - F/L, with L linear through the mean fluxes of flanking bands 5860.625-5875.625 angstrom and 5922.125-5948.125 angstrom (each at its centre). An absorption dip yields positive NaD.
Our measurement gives 2.7 angstrom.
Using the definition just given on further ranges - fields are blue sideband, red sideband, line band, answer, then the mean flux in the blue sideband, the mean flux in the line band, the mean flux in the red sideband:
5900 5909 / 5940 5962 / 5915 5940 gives 0.33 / 19.2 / 19.2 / 19.6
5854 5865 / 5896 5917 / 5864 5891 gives 1.18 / 19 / 17.9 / 18.1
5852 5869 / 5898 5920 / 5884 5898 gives 2.80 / 18.8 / 15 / 18.7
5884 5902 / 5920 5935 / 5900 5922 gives -2.07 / 15.6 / 19.1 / 19.1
